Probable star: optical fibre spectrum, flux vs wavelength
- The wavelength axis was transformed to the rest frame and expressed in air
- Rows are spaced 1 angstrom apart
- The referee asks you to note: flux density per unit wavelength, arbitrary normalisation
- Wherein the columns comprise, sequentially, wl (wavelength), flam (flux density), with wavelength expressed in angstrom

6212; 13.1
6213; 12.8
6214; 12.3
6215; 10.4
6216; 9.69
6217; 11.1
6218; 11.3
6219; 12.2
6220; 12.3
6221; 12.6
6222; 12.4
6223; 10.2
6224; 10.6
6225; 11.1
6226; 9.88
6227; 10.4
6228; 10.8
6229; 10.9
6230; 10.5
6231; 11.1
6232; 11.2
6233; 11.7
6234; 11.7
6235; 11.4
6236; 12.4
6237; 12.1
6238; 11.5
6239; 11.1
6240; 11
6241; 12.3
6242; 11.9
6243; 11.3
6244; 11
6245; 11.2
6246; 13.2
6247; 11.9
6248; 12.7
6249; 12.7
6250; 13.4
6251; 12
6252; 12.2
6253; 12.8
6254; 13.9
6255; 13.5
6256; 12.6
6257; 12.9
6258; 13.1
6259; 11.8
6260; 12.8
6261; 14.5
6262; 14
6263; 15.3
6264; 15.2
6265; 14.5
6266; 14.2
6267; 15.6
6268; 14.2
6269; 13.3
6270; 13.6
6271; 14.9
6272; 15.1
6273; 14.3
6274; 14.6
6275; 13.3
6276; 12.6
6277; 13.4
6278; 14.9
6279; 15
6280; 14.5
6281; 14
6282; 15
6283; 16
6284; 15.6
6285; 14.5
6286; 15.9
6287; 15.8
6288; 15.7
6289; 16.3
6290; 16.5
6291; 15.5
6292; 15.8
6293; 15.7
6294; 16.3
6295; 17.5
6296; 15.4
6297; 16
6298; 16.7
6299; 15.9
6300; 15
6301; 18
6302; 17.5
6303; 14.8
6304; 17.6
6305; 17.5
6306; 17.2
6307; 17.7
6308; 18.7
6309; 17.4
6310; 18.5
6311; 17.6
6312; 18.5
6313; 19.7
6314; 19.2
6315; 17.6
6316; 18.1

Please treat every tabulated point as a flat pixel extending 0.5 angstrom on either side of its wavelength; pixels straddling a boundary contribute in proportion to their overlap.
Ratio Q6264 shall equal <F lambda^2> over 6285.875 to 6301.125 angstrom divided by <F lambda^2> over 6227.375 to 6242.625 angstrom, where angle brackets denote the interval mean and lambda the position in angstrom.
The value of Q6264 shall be 1.43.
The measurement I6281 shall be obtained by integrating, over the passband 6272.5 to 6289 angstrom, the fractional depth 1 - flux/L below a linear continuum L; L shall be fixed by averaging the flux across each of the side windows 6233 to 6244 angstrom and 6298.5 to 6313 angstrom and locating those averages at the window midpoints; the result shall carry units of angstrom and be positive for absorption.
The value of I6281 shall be 0.5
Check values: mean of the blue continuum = 11.6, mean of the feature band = 14.7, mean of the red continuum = 17.4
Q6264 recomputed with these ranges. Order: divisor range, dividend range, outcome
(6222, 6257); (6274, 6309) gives 1.37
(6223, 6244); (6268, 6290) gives 1.33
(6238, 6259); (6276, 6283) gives 1.19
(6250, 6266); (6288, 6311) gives 1.26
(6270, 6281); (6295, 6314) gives 1.23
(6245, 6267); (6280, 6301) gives 1.20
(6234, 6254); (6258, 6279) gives 1.18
